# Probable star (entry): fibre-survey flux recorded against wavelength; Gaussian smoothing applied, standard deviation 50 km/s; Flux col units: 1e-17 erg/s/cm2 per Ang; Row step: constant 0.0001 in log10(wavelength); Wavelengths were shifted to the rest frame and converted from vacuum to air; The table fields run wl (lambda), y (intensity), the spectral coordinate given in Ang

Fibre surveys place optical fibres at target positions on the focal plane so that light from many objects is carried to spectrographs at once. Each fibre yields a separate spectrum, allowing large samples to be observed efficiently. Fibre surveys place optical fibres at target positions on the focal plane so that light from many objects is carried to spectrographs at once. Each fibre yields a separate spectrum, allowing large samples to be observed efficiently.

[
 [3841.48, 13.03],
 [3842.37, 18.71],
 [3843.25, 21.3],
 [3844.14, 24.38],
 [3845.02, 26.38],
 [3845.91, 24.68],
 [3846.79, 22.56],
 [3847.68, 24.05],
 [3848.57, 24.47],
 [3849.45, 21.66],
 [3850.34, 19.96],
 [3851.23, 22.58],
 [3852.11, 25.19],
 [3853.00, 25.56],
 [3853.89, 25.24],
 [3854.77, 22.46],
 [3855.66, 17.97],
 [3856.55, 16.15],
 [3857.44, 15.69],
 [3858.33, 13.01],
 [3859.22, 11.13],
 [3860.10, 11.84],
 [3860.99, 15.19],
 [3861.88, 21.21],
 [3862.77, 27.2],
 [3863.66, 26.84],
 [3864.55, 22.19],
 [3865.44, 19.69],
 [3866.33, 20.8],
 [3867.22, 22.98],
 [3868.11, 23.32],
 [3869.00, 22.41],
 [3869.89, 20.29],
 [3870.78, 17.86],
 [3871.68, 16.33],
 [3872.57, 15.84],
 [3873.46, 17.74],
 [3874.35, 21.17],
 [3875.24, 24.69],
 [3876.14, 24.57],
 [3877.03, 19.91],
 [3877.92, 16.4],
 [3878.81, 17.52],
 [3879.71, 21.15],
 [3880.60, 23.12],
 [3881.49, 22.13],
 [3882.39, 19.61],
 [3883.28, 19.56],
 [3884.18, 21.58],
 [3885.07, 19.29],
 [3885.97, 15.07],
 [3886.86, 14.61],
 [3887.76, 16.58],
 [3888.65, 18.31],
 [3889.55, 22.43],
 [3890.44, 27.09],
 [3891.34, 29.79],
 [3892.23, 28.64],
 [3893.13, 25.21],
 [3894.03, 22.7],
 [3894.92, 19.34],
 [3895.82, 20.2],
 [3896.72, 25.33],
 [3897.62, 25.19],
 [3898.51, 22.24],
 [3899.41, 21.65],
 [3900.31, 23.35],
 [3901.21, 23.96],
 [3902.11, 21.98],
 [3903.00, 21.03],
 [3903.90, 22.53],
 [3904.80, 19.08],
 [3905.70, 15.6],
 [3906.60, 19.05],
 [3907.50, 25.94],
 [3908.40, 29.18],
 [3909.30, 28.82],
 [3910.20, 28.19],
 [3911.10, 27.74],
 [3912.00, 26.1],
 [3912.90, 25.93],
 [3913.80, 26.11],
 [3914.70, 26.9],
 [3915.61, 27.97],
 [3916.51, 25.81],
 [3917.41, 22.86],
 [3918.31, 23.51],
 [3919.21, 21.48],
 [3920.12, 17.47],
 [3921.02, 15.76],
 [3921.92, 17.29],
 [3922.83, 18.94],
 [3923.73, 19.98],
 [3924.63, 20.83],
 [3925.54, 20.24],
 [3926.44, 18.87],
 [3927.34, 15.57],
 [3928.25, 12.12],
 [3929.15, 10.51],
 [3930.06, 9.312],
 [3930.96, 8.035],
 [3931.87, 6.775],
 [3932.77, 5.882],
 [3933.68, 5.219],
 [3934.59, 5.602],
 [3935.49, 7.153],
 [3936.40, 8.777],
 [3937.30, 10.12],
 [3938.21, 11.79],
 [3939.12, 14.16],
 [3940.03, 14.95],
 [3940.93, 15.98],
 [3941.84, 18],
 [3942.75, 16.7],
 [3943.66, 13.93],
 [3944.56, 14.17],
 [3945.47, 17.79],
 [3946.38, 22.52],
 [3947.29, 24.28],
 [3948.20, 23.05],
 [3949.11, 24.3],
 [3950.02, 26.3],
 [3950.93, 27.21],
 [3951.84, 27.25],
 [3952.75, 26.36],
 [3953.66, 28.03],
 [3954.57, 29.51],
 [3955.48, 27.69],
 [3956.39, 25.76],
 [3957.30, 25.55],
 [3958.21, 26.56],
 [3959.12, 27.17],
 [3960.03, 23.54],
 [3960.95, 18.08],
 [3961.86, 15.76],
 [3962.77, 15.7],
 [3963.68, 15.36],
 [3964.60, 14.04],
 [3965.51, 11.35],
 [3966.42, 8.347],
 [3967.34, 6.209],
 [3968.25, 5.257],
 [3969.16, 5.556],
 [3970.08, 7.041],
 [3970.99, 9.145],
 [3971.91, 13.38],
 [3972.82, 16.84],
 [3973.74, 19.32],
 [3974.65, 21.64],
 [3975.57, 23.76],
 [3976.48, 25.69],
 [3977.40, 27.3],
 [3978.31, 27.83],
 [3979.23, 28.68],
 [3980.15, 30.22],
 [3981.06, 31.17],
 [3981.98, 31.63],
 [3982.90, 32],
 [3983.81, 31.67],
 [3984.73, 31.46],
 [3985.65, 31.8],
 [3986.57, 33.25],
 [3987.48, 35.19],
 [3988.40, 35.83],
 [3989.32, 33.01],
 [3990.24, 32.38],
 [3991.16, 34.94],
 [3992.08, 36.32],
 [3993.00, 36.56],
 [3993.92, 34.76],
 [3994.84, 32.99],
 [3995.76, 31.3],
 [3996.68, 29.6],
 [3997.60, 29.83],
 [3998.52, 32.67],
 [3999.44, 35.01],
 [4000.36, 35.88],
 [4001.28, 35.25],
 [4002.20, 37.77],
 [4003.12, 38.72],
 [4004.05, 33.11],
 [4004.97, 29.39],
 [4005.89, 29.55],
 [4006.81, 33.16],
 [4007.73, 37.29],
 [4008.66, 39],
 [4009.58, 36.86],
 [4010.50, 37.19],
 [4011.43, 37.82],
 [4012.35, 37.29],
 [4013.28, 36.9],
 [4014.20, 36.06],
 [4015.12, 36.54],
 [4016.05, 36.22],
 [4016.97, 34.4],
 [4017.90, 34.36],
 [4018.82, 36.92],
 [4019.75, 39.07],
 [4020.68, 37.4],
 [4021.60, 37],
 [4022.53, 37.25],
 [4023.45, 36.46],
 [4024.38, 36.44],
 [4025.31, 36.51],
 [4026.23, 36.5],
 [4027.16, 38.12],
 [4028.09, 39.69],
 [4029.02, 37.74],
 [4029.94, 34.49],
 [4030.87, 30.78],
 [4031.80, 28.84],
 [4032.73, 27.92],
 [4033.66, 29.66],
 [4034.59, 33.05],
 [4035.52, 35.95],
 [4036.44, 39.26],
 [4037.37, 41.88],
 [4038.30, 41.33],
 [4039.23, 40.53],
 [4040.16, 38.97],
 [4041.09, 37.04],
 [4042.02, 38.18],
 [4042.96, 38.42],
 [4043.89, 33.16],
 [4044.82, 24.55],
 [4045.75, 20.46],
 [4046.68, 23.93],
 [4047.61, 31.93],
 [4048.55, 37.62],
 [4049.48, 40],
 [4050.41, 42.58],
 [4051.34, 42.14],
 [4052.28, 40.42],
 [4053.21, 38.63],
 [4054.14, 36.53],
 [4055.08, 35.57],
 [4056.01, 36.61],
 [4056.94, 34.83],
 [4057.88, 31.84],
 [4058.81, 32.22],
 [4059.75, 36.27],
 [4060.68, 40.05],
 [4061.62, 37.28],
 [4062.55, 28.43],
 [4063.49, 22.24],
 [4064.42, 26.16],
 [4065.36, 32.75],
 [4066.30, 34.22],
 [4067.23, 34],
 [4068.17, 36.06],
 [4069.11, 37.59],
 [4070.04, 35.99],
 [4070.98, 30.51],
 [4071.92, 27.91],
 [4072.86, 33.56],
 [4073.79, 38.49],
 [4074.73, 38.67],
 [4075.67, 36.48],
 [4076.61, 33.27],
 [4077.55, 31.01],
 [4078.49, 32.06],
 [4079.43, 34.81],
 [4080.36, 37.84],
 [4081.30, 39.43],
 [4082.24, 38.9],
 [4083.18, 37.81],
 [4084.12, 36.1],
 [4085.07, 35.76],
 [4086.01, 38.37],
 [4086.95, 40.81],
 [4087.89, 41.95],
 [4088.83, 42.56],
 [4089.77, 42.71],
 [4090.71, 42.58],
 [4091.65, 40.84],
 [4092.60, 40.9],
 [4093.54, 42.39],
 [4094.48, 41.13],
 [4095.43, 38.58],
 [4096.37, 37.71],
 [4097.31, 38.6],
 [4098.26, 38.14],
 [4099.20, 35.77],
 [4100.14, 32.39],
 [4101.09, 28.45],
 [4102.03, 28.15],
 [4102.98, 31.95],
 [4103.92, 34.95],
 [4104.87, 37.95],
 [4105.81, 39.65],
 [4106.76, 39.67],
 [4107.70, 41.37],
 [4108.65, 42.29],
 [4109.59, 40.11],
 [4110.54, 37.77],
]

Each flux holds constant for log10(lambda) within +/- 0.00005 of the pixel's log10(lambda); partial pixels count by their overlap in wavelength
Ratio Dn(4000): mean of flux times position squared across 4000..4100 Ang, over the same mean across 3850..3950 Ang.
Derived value 1.97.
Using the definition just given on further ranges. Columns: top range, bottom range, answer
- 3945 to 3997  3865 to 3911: 1.18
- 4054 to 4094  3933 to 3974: 2.24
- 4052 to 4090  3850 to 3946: 1.99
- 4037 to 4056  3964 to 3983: 2.01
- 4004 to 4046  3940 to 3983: 1.78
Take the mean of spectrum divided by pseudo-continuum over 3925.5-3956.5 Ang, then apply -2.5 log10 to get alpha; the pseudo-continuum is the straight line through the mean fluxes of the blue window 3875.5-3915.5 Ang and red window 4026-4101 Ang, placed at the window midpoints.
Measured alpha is 0.49 mag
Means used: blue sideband 22.6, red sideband 35.8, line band 16.8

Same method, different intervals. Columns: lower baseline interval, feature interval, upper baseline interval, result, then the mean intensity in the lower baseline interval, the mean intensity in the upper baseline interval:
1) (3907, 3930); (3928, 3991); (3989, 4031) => 0.388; 21.9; 35.4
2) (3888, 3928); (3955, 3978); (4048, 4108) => 0.485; 22.8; 36.4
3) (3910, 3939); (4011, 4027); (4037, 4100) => -0.234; 17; 36.2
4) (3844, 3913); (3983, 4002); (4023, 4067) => -0.097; 21.6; 34.8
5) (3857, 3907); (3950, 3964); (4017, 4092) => 0.126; 20.6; 35.7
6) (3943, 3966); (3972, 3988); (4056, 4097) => -0.118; 22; 36.1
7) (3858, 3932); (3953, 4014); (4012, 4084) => 0.075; 20.7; 35.2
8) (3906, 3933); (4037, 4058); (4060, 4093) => -0.094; 20.2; 35.9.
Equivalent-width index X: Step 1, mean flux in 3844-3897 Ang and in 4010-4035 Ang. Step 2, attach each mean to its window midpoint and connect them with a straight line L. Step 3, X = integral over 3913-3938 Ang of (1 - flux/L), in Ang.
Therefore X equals 9.6 Ang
